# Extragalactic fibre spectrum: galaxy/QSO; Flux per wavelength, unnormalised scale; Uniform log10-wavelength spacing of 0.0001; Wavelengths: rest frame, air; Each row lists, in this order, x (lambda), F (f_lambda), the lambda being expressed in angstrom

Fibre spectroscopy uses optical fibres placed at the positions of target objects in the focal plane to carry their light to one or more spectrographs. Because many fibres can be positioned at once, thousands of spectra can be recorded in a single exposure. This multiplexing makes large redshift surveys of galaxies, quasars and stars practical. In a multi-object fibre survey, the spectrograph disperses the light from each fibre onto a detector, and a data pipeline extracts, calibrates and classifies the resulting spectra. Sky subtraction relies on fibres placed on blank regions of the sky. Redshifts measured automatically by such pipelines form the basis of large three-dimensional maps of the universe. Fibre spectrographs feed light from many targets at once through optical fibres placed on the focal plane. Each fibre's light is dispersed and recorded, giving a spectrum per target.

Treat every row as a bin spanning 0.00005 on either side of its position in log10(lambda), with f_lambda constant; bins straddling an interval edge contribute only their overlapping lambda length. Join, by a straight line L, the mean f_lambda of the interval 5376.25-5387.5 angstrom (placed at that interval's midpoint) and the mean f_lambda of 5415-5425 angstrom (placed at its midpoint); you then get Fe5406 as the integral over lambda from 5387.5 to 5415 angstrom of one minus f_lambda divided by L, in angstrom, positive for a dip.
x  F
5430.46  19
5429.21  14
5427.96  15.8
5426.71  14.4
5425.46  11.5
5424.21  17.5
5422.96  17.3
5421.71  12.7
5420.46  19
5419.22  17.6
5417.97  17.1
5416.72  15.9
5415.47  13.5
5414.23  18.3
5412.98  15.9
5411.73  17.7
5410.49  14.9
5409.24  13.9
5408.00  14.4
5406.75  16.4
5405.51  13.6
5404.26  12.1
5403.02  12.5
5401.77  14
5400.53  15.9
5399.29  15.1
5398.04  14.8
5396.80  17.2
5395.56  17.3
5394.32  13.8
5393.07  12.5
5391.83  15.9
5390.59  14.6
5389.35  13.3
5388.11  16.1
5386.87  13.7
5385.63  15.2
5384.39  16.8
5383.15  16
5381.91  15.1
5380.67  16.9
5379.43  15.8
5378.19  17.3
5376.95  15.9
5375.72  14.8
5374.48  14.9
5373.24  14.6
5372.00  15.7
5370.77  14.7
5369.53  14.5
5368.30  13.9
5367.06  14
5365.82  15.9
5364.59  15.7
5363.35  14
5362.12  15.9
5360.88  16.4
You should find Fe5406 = 1.8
